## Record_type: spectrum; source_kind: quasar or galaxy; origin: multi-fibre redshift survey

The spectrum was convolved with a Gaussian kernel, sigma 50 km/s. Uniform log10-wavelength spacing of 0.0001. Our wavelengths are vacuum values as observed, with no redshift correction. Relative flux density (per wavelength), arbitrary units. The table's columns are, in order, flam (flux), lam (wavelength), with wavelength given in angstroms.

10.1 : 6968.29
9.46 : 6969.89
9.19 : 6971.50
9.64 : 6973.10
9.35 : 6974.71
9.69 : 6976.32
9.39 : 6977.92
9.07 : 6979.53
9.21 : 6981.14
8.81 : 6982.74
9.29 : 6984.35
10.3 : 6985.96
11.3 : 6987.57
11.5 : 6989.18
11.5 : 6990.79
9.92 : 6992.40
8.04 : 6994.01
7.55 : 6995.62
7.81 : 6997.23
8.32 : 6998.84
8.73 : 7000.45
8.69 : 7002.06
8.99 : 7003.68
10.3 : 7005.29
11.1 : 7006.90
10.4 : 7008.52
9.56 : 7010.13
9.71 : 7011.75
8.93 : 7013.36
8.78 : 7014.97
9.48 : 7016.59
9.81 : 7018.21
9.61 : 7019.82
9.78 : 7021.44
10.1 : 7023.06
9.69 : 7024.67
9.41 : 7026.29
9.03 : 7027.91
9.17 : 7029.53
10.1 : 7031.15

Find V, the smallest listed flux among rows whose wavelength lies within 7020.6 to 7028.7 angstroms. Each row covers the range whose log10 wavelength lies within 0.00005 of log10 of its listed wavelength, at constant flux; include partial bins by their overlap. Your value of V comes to 9.03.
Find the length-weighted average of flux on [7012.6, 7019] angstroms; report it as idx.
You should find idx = 9.25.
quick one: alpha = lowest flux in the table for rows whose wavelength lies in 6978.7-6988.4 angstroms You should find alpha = 8.81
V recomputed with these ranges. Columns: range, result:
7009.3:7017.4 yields 8.78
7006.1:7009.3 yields 10.4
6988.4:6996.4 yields 7.55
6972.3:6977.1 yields 9.35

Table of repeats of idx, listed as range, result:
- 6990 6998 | 8.97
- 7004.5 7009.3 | 10.6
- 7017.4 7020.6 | 9.72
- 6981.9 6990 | 10.2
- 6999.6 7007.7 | 9.56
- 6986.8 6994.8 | 10.5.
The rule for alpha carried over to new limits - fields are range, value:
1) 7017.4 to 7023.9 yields 9.61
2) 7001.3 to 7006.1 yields 8.69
